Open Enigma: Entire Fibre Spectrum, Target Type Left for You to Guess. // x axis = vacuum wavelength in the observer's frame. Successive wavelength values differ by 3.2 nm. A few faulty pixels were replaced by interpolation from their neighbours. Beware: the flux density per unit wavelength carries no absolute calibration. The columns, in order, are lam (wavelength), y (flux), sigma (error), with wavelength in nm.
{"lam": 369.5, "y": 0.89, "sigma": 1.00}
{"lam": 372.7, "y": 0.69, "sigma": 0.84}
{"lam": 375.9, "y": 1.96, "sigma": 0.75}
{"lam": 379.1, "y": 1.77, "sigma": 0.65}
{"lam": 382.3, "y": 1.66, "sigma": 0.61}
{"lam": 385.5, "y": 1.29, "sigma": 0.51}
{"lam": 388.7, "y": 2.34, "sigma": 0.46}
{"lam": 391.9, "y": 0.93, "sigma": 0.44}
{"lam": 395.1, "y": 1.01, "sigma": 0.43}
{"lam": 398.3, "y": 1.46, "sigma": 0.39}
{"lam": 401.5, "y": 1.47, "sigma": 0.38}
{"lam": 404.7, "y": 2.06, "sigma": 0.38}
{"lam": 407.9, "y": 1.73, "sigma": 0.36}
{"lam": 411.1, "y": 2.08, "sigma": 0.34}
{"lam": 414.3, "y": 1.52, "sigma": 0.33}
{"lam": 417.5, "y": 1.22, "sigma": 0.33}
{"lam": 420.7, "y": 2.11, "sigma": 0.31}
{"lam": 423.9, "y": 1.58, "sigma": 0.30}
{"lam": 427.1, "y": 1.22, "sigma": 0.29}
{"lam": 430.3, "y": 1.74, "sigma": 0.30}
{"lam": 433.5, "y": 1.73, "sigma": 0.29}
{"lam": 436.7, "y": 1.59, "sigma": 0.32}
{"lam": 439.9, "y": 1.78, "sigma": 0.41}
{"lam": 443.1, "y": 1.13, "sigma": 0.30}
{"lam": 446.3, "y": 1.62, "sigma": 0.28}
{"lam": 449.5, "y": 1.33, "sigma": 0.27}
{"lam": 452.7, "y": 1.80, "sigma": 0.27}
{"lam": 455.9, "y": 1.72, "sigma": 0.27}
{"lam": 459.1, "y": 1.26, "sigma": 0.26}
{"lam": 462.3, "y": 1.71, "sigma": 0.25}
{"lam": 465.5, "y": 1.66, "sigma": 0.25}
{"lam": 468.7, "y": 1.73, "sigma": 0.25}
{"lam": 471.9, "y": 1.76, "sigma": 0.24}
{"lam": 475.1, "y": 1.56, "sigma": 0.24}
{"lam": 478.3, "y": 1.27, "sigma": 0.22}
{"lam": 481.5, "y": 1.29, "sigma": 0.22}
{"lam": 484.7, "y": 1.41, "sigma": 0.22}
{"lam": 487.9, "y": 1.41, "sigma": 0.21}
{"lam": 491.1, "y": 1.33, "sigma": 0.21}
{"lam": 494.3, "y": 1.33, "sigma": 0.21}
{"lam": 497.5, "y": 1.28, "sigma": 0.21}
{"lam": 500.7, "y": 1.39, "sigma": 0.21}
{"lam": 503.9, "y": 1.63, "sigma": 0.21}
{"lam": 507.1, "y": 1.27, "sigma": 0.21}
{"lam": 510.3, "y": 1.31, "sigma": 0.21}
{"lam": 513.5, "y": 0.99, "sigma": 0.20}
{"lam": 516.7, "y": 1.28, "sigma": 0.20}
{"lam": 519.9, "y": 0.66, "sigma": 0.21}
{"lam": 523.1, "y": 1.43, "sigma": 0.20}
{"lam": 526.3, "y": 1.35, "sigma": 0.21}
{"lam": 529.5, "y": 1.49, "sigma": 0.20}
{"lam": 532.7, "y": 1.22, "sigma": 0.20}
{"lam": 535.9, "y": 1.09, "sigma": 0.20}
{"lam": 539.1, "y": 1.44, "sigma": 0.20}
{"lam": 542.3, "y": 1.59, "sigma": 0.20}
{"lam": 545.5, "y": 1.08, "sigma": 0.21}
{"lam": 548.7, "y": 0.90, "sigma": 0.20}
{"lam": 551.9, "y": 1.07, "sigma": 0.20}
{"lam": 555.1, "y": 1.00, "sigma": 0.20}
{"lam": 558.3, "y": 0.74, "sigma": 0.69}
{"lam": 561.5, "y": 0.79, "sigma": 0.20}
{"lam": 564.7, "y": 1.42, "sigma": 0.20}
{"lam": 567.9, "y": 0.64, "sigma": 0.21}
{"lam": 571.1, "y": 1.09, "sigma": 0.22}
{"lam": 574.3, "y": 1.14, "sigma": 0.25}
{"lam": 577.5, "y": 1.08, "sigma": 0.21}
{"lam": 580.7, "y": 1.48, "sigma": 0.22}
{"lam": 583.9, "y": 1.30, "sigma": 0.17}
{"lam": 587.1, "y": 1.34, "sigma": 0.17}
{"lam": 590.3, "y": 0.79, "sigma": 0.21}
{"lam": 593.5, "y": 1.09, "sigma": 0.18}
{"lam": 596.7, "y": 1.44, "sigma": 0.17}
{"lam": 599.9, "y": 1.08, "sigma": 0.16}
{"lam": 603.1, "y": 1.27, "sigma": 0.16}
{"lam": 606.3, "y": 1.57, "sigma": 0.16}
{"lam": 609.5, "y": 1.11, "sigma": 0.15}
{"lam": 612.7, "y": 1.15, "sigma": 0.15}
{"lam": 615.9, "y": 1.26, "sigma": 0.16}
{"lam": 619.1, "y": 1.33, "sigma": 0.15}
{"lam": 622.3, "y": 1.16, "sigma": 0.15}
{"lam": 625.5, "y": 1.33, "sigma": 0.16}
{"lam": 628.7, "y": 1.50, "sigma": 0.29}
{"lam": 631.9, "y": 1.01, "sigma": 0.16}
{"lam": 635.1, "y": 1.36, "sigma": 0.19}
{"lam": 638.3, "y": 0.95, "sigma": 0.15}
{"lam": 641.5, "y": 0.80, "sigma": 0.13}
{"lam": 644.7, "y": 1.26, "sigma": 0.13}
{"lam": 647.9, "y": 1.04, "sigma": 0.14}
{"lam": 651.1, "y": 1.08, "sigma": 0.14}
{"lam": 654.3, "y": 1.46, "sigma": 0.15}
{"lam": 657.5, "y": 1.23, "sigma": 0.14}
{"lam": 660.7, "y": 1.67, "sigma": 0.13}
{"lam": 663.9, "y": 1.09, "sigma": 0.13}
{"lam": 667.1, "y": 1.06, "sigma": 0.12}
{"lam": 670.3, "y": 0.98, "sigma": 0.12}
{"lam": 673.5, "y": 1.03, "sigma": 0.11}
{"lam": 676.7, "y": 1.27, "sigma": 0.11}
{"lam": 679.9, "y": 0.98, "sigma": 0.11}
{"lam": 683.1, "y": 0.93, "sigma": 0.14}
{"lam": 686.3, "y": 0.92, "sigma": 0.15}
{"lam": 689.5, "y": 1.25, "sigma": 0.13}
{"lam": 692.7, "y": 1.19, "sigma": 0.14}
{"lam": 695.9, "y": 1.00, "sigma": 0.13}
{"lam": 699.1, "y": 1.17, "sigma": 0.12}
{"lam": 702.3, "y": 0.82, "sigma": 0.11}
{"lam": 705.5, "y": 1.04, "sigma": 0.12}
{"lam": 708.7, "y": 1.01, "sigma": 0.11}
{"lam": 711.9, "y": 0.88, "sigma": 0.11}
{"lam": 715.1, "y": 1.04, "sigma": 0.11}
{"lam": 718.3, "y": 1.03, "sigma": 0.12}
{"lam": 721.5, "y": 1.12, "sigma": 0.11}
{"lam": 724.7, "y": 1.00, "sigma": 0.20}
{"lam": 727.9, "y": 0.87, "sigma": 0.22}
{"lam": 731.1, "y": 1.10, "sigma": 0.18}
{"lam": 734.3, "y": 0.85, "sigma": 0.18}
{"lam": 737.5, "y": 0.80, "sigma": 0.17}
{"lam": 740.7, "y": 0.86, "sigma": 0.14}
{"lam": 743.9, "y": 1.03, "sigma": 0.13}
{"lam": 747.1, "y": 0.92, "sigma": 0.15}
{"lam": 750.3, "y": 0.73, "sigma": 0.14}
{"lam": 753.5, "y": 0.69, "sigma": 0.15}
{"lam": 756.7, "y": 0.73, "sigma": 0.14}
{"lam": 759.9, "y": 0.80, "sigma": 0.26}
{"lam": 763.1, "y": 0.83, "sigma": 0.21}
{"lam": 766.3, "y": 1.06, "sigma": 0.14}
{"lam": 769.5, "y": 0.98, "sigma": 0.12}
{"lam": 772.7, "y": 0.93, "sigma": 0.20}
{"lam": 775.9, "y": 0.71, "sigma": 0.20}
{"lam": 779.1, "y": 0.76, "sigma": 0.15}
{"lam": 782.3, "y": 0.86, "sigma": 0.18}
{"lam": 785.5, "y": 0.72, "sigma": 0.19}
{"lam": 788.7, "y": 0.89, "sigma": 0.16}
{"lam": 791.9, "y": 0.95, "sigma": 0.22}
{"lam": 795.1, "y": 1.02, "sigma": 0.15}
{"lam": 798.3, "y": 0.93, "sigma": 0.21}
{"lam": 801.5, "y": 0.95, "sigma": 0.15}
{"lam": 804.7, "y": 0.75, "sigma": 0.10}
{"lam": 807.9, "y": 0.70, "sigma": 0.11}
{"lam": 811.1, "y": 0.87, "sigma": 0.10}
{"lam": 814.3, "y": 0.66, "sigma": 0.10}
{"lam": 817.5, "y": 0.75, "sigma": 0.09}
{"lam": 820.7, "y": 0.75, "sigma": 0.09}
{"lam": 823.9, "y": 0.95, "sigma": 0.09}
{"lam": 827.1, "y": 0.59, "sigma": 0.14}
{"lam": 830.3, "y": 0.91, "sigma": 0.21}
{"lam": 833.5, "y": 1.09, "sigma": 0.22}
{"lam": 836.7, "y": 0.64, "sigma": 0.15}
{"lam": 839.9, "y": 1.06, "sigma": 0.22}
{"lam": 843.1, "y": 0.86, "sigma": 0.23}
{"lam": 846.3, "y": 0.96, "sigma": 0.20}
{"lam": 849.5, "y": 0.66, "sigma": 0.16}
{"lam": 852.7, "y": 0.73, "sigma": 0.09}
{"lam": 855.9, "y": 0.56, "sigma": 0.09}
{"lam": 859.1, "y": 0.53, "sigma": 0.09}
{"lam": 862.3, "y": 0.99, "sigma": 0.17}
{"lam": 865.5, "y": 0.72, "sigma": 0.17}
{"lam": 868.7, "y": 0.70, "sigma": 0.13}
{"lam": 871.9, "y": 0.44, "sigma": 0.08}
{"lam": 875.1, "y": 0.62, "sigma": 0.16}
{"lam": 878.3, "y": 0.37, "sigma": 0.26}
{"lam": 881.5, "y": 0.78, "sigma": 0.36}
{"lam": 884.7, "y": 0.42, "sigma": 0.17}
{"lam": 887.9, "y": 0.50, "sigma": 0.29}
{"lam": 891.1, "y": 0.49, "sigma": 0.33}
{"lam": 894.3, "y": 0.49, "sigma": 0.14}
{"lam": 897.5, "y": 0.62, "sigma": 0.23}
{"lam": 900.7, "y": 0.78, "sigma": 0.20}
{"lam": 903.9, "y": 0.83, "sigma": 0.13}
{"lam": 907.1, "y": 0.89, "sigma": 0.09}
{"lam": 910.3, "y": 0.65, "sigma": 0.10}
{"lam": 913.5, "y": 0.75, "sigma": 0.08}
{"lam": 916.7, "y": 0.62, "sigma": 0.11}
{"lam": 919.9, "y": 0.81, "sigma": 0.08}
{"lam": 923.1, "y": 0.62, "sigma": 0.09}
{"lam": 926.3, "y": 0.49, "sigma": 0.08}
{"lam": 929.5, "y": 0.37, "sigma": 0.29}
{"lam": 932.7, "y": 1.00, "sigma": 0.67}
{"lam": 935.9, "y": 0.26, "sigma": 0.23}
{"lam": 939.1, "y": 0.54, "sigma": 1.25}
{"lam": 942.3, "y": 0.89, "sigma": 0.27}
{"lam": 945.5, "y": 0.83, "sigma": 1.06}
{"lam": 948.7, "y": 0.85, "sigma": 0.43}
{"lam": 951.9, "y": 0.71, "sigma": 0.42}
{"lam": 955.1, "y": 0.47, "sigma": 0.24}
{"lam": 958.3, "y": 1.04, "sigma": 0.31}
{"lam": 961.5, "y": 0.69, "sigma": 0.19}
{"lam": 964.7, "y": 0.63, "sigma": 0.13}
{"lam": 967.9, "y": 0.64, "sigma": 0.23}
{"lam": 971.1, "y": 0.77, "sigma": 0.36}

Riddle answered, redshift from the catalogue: 0.32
